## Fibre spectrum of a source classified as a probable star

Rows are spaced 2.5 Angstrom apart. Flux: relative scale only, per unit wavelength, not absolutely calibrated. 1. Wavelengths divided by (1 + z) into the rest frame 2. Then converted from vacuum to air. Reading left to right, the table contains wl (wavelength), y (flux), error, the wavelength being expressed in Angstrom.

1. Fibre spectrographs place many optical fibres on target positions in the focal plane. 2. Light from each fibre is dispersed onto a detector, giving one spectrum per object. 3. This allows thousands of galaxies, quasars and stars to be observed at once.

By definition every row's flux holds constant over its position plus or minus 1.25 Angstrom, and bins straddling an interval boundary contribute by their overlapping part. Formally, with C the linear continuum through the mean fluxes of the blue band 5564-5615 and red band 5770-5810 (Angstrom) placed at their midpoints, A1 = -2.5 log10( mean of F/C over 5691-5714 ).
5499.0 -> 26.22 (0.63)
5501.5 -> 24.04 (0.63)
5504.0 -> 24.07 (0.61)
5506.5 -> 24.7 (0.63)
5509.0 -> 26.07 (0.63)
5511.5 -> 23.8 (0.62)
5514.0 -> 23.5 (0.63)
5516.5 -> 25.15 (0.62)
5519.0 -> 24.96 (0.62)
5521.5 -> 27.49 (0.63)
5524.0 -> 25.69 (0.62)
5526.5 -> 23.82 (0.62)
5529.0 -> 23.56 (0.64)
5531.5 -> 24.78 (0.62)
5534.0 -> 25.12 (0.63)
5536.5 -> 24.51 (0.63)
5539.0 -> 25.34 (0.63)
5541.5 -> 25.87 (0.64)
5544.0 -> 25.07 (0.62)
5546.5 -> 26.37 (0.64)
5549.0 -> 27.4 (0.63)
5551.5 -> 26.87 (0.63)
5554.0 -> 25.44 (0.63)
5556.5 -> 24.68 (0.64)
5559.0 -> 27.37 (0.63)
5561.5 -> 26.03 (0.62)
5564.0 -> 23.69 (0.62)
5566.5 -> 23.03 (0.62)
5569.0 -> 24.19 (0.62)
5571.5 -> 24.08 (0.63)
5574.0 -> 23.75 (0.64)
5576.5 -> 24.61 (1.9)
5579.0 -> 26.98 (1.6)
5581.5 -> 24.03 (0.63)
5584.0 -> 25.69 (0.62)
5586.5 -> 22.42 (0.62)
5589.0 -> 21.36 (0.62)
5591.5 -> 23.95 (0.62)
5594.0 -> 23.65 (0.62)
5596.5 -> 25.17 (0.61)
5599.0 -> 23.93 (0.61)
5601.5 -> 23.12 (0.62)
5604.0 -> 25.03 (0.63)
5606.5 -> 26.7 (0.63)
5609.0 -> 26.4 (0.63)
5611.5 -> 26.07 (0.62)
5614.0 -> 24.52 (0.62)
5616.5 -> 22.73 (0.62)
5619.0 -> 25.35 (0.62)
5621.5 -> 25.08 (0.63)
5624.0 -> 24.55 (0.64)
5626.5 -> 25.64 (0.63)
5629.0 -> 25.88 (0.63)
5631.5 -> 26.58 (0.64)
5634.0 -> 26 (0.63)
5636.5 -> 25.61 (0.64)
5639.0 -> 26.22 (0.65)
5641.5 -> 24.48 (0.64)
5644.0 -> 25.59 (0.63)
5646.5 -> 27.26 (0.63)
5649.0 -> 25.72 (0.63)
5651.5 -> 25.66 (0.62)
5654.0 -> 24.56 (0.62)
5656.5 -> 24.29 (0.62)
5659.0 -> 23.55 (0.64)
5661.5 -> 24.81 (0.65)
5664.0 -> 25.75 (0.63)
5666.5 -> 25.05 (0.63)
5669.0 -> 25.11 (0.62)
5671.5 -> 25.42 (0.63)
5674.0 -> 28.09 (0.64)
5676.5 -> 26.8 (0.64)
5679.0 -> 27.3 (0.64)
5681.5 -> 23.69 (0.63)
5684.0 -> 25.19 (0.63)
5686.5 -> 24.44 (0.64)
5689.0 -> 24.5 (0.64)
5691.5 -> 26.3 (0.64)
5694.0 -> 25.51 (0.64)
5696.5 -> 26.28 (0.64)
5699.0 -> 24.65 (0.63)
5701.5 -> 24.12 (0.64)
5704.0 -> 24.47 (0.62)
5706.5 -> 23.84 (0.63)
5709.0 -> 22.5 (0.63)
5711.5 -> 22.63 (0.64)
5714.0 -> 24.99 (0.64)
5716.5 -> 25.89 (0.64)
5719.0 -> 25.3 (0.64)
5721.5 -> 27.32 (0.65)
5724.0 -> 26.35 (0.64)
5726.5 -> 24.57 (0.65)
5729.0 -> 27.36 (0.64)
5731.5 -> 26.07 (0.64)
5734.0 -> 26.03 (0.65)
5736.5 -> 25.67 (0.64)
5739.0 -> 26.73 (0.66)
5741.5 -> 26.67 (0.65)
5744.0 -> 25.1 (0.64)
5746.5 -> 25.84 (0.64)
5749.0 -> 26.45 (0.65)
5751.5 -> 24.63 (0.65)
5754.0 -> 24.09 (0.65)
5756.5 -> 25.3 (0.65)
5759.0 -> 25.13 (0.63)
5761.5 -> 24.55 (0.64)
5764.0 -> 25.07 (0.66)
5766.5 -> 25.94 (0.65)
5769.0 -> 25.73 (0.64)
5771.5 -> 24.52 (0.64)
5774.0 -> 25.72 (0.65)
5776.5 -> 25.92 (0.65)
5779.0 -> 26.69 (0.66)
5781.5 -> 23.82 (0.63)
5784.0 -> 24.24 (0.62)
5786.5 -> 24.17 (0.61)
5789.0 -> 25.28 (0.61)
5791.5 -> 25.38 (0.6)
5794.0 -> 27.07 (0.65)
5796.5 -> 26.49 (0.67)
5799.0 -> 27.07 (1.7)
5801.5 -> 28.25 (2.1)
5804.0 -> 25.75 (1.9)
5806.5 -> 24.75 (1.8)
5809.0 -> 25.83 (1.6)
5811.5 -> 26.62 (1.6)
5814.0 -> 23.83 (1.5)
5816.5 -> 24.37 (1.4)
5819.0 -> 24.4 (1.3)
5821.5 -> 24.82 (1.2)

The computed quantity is 0.030 mag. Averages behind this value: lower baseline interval 24.4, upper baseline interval 25.7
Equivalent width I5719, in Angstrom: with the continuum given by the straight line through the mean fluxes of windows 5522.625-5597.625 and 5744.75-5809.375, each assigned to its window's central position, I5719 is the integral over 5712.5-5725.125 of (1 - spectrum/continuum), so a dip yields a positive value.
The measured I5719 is -0.3 Angstrom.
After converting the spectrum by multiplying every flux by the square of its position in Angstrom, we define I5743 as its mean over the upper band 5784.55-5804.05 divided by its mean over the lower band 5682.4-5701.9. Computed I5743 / 1.1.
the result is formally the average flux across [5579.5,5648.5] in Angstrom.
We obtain 25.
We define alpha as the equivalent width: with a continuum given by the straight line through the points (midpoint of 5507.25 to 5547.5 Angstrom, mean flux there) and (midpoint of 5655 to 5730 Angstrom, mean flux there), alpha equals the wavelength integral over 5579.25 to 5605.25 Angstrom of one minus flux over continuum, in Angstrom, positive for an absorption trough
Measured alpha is 1.2 Angstrom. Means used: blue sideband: 25.1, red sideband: 25.2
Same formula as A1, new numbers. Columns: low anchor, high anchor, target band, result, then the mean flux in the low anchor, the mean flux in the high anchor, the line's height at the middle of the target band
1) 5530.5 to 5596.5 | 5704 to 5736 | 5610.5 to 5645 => -0.01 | 24.9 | 25.2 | 25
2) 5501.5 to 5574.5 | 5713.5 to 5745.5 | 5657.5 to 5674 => 0.02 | 25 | 26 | 25.7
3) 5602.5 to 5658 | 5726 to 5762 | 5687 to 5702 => 0.01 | 25.4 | 25.7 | 25.6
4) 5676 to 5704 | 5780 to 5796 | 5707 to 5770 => -0.01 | 25.3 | 25.1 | 25.2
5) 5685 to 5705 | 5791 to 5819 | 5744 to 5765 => 0.02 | 25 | 25.9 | 25.5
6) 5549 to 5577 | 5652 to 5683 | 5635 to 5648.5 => -0.02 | 25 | 25.4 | 25.3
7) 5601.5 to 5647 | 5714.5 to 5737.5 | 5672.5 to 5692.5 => 0.00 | 25.4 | 26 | 25.8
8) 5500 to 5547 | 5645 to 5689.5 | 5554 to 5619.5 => 0.03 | 24.9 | 25.4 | 25.1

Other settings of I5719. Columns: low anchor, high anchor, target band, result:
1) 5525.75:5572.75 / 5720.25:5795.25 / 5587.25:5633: 0.9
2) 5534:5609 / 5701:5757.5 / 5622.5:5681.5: -1.2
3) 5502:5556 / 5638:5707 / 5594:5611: 0.2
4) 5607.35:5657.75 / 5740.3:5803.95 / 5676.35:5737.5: 0.6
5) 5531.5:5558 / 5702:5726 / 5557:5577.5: 0.7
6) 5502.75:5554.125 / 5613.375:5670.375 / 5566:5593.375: 1.3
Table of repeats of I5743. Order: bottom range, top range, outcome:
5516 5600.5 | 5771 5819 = 1.12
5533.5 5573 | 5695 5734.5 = 1.05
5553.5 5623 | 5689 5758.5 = 1.08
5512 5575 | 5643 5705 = 1.06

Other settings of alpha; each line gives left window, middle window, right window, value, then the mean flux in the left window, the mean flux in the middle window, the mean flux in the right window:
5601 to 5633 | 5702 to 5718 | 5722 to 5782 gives 0.9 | 25.3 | 24.1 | 25.6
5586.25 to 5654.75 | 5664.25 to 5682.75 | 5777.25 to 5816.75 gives -0.5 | 25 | 25.9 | 25.6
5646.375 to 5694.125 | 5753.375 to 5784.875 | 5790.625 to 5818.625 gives 0.7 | 25.4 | 25.2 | 25.9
